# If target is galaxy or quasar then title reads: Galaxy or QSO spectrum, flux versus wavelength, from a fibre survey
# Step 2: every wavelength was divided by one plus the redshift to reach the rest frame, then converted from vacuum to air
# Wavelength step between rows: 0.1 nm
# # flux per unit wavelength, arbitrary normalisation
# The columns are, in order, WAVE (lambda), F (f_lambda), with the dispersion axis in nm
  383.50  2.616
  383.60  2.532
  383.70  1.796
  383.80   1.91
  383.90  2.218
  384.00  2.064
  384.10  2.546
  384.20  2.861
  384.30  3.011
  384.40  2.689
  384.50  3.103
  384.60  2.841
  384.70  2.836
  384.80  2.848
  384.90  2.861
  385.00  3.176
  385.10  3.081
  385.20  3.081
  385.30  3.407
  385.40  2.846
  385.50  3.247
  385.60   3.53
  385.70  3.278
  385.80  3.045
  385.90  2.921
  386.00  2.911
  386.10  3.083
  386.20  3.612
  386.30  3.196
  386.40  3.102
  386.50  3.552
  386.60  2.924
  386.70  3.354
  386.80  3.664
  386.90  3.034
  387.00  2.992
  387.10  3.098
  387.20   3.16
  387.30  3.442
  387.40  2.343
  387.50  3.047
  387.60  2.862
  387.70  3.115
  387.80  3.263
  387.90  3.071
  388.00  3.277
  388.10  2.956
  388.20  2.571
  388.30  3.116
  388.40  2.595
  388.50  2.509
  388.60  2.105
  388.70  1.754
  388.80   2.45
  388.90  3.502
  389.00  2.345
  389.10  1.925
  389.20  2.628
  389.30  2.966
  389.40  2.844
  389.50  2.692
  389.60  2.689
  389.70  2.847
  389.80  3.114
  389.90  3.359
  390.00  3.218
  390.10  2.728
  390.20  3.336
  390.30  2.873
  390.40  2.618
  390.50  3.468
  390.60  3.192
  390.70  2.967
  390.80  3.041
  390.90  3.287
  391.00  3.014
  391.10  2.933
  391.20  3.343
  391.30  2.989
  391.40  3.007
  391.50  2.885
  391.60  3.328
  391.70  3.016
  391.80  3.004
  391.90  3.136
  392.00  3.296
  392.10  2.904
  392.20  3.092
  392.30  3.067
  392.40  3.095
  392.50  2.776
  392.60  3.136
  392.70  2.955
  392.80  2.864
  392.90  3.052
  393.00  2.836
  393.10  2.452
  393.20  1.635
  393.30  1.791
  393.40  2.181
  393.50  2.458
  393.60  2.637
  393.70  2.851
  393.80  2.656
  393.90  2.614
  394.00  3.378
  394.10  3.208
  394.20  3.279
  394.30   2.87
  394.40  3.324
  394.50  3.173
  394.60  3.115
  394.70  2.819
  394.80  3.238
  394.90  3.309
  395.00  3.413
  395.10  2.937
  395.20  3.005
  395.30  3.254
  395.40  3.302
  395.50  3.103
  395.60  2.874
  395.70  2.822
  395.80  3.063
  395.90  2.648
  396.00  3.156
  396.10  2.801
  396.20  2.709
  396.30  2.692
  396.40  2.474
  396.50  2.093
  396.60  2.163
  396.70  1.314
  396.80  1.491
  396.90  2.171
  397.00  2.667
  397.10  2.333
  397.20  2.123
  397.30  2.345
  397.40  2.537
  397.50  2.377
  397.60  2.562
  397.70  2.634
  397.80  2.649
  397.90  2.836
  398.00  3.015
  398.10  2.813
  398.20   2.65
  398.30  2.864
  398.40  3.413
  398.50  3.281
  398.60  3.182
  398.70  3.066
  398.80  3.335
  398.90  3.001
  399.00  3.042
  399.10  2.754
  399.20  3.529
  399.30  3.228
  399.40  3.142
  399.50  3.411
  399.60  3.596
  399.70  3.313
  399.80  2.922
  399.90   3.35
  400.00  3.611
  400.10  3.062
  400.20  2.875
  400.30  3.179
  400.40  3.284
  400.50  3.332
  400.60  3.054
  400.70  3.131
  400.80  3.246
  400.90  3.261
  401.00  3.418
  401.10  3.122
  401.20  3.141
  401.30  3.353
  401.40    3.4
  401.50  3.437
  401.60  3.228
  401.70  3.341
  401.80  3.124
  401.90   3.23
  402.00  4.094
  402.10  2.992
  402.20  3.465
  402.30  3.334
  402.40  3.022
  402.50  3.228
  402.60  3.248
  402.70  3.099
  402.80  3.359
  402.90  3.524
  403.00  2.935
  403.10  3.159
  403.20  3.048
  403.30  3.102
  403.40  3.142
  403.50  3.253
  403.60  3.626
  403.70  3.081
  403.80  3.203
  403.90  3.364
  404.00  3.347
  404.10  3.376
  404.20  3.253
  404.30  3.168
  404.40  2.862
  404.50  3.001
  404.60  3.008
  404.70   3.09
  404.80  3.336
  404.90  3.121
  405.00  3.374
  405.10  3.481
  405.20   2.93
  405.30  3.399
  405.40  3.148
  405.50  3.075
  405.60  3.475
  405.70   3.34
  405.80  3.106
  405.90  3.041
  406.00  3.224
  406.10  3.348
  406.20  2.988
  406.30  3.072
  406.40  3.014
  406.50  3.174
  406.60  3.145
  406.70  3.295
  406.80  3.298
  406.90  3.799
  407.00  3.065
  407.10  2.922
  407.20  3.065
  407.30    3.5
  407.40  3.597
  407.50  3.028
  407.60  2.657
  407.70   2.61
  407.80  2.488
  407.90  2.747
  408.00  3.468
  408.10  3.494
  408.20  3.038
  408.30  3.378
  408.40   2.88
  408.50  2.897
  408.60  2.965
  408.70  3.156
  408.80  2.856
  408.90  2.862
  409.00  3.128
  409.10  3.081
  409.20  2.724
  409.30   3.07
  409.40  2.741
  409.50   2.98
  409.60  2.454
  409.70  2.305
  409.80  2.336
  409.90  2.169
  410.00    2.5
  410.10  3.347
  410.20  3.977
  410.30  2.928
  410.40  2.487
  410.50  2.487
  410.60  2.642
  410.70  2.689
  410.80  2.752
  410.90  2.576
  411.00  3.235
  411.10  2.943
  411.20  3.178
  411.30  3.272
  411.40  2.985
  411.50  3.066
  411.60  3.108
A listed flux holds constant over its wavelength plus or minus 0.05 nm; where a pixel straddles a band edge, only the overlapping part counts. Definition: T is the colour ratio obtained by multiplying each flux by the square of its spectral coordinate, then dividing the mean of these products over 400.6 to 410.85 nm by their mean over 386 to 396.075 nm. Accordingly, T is 1.13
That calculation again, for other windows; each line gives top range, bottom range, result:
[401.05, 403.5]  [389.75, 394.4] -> 1.17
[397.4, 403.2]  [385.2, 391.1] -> 1.13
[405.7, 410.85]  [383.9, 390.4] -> 1.13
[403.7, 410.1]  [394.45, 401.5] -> 1.09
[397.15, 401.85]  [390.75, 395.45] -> 1.08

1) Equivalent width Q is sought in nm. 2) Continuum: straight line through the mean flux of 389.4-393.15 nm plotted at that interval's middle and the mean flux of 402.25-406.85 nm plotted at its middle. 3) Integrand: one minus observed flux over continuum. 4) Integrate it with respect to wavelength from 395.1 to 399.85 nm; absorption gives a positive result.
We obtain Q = 0.455 nm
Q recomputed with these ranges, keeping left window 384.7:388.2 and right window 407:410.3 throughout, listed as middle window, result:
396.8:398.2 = 0.24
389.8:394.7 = 0.20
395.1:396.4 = 0.05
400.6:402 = -0.13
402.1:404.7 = -0.18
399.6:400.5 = -0.06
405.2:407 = -0.15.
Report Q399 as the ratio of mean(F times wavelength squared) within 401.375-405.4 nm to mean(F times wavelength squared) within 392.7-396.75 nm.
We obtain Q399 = 1.21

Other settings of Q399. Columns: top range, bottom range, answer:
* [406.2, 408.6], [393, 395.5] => 1.15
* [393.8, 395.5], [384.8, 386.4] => 1.04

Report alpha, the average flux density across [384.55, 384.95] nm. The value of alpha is 2.85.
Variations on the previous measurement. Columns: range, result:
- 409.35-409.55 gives 2.86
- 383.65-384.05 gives 2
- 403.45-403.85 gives 3.29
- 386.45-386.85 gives 3.37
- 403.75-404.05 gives 3.3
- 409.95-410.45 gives 3.05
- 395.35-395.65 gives 3.09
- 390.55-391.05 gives 3.1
